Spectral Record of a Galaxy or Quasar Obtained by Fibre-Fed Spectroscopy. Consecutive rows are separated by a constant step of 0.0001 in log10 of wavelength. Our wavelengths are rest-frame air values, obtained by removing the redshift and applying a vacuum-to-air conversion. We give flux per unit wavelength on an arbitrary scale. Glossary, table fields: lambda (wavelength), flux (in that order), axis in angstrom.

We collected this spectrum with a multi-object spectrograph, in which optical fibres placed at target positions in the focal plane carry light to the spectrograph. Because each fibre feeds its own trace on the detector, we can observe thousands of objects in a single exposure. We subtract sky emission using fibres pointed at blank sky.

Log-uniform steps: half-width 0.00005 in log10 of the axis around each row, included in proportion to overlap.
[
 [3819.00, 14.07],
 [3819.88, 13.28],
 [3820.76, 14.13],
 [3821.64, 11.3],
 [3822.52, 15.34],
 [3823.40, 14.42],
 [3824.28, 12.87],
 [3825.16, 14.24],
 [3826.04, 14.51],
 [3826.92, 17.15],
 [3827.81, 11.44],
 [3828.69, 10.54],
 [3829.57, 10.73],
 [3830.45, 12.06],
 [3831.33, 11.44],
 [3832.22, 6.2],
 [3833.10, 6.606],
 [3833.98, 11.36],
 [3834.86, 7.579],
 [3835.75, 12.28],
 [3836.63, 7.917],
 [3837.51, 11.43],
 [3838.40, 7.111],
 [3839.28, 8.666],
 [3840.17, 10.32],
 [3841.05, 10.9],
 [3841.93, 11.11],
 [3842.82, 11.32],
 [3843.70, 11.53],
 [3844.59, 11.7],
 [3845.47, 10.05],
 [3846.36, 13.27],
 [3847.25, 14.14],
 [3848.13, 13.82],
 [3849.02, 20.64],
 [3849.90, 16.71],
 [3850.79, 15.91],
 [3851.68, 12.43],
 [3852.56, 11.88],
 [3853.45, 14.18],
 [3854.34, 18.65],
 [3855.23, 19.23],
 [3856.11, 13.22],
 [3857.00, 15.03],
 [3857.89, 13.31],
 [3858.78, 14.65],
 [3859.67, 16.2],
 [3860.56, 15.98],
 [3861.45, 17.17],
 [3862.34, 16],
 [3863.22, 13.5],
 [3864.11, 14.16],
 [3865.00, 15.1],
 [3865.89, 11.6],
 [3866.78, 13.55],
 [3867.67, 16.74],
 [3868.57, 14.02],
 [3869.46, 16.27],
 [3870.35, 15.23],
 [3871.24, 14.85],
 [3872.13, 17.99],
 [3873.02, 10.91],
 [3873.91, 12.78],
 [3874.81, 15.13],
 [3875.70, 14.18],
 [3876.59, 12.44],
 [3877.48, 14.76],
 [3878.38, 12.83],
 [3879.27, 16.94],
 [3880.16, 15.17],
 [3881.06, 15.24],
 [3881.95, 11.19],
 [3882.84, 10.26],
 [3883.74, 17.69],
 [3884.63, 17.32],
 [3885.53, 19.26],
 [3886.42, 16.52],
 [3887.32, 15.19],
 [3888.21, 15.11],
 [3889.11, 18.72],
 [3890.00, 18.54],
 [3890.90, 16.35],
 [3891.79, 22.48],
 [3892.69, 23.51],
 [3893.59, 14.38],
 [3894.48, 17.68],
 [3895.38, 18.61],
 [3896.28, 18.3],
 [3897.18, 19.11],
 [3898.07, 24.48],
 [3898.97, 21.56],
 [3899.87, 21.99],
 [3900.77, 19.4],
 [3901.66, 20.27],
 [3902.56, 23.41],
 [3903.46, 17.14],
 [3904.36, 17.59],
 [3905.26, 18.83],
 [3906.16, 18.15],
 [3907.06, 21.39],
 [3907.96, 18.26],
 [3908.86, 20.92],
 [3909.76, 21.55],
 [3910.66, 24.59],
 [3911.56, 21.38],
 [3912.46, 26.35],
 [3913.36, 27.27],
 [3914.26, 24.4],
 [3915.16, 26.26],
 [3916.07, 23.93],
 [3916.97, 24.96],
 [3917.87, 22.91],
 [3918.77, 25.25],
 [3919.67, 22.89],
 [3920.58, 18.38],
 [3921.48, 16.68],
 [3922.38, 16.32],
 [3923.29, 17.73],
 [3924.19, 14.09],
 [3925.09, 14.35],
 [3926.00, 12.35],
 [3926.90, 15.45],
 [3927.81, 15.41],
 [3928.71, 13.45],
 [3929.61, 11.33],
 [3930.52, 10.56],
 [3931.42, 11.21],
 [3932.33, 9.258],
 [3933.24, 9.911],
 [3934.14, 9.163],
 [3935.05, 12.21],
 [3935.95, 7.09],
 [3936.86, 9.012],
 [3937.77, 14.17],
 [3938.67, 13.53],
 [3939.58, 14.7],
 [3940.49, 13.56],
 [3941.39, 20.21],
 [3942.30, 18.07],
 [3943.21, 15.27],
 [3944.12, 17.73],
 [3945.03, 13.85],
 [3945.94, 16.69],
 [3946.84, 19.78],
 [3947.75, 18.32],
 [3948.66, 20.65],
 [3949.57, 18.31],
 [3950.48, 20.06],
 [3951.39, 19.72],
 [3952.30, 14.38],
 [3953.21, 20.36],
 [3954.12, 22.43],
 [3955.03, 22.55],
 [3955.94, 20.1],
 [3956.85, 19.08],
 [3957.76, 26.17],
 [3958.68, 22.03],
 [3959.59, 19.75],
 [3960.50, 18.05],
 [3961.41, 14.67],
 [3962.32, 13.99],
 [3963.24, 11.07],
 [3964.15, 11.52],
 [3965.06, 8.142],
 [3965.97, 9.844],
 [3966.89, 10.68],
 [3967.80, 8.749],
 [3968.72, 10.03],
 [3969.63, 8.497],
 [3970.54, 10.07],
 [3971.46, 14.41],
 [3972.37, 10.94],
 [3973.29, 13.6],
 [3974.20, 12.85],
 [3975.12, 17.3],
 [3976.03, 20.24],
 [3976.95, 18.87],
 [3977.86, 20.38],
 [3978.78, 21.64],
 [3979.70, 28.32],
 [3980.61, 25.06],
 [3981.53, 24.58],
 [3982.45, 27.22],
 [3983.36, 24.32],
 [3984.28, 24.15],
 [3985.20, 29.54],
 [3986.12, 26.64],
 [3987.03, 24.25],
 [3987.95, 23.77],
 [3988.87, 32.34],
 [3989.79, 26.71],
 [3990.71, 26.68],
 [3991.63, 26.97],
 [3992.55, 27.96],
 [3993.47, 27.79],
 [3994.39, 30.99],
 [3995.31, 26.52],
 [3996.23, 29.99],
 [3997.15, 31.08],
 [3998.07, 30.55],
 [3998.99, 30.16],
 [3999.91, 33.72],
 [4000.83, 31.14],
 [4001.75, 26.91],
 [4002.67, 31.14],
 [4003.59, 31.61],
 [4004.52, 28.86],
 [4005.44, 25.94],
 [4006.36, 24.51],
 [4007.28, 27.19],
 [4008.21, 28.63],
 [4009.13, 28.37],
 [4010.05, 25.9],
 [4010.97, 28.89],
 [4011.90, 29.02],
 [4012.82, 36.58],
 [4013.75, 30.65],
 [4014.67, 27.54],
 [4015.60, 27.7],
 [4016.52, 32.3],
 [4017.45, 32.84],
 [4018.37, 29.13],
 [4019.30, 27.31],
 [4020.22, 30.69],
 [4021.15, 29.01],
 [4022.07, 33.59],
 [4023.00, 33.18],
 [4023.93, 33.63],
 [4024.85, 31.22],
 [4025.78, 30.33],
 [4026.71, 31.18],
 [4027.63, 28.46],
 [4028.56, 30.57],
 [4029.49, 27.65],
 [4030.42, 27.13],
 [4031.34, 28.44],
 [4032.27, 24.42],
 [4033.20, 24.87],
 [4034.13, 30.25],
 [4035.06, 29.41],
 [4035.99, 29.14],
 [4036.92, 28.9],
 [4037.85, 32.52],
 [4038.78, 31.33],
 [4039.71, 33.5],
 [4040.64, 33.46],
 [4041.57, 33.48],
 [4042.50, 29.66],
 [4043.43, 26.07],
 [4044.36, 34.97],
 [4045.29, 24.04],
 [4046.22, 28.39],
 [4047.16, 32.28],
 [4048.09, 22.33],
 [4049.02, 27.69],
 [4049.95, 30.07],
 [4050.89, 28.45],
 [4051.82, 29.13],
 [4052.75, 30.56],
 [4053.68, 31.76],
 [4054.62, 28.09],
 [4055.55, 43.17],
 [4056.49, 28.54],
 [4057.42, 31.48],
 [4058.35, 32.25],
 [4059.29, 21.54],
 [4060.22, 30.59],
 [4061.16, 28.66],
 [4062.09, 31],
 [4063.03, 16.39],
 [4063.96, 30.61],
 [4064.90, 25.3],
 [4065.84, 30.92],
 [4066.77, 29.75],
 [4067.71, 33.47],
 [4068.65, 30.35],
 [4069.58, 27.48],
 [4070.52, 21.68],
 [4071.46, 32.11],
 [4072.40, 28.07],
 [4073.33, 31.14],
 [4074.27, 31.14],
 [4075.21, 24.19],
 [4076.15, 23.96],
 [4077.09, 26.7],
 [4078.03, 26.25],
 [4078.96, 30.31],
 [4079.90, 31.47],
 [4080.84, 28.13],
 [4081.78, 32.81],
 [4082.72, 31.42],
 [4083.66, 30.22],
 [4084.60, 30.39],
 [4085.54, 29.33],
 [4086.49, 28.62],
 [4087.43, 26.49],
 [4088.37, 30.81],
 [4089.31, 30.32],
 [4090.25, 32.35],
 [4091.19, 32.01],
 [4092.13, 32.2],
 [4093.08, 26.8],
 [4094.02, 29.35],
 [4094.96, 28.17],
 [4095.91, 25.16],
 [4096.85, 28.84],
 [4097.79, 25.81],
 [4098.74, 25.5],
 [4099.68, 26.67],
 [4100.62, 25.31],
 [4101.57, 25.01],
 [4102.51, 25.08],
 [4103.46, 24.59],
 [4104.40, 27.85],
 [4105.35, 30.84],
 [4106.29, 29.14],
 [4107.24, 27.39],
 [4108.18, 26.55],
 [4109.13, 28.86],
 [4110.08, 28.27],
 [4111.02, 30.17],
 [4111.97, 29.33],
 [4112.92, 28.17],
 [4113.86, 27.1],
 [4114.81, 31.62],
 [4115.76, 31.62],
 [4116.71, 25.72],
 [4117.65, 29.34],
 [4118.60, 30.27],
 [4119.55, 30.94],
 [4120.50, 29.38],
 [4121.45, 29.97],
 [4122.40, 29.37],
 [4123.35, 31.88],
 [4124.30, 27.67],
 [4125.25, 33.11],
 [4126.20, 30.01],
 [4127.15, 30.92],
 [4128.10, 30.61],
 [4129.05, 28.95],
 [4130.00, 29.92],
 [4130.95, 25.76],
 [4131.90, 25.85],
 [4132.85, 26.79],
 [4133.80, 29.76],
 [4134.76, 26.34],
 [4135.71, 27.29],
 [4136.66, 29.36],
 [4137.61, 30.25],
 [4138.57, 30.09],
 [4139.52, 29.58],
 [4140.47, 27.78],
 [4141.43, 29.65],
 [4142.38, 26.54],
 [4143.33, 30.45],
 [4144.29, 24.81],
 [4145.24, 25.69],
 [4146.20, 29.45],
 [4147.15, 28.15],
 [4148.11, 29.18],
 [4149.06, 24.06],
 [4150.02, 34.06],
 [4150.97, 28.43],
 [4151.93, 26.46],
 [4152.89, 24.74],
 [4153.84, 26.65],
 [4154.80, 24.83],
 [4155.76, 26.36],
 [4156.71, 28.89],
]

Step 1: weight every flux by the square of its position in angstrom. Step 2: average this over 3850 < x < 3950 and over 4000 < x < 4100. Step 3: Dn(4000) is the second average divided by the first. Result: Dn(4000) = 1.88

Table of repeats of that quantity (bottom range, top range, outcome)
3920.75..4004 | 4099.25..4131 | 1.62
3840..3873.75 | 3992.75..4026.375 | 2.25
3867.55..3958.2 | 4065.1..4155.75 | 1.80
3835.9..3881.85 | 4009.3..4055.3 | 2.35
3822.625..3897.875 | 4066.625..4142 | 2.28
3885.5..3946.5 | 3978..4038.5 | 1.69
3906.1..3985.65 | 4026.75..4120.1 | 1.76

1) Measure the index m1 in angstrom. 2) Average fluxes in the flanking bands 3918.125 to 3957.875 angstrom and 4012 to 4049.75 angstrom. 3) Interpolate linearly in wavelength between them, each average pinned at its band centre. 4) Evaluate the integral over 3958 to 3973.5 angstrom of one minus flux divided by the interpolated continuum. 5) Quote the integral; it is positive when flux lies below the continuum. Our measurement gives 5.6 angstrom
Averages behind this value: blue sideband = 16.1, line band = 12.9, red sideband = 29.9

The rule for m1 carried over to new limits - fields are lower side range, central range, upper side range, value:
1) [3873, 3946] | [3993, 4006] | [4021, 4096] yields -2.7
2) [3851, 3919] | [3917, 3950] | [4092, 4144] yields 7.5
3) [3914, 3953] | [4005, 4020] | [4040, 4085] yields -2.9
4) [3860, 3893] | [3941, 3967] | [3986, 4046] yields 6.4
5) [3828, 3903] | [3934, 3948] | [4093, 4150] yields 3.1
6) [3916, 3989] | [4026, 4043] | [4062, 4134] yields -4.3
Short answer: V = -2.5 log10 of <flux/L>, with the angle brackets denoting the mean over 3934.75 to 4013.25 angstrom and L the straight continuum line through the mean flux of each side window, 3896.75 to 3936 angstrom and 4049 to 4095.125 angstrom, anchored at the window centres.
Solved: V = 0.08 mag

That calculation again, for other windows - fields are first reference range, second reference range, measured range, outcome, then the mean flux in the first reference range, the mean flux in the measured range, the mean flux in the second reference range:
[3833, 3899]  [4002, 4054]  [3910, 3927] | -0.08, 14.7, 20.9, 29.6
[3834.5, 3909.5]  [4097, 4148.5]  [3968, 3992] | 0.01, 15.5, 21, 28.4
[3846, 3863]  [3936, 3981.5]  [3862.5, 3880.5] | 0.08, 15.4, 14.4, 16.5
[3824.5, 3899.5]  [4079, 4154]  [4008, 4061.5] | -0.23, 14.4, 29.9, 28.7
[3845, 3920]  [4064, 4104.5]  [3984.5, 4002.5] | -0.21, 17.5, 28.6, 28.5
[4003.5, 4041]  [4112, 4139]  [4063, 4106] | 0.04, 29.6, 28.4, 29.2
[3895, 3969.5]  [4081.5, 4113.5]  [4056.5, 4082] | -0.07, 17.4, 28.4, 28.5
